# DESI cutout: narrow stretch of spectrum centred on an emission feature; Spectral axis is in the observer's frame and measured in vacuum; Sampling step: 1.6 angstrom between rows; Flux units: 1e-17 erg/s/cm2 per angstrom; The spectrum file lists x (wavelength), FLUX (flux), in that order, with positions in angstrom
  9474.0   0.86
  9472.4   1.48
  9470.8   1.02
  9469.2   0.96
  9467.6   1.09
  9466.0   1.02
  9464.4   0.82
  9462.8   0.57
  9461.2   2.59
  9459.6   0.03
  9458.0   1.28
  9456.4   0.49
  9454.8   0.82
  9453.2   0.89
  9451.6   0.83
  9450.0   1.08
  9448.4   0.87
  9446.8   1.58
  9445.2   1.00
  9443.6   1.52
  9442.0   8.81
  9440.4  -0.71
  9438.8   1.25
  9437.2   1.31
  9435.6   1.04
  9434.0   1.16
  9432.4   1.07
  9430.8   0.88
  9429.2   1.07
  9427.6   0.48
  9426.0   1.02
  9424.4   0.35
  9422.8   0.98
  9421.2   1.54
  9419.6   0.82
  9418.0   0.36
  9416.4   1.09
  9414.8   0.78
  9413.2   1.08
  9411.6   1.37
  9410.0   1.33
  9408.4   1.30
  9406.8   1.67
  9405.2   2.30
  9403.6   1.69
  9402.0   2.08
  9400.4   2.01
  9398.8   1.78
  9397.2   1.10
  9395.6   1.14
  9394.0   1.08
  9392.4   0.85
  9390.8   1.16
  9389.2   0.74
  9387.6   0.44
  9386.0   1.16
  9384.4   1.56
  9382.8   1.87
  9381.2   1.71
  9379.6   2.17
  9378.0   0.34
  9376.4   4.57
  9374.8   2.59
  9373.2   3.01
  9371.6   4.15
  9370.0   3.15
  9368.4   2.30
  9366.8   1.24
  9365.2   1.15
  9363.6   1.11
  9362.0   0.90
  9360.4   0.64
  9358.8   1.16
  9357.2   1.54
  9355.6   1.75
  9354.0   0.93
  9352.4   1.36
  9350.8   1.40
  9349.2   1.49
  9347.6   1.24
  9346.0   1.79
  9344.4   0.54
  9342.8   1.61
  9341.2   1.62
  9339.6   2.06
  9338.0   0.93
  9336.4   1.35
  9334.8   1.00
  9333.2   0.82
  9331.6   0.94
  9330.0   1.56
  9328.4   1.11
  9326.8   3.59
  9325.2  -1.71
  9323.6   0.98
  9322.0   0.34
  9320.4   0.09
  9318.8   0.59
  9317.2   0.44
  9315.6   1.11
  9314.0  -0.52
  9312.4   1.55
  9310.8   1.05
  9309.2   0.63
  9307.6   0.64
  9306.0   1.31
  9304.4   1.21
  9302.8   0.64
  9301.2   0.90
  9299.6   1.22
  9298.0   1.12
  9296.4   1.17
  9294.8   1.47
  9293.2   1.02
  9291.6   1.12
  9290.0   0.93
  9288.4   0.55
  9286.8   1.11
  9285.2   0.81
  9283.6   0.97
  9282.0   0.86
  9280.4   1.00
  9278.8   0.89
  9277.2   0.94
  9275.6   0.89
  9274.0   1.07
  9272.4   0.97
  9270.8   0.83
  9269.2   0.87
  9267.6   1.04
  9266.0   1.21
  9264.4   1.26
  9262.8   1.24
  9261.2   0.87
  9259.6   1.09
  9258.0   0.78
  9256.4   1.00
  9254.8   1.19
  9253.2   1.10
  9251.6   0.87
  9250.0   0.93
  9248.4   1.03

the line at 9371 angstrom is Halpha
